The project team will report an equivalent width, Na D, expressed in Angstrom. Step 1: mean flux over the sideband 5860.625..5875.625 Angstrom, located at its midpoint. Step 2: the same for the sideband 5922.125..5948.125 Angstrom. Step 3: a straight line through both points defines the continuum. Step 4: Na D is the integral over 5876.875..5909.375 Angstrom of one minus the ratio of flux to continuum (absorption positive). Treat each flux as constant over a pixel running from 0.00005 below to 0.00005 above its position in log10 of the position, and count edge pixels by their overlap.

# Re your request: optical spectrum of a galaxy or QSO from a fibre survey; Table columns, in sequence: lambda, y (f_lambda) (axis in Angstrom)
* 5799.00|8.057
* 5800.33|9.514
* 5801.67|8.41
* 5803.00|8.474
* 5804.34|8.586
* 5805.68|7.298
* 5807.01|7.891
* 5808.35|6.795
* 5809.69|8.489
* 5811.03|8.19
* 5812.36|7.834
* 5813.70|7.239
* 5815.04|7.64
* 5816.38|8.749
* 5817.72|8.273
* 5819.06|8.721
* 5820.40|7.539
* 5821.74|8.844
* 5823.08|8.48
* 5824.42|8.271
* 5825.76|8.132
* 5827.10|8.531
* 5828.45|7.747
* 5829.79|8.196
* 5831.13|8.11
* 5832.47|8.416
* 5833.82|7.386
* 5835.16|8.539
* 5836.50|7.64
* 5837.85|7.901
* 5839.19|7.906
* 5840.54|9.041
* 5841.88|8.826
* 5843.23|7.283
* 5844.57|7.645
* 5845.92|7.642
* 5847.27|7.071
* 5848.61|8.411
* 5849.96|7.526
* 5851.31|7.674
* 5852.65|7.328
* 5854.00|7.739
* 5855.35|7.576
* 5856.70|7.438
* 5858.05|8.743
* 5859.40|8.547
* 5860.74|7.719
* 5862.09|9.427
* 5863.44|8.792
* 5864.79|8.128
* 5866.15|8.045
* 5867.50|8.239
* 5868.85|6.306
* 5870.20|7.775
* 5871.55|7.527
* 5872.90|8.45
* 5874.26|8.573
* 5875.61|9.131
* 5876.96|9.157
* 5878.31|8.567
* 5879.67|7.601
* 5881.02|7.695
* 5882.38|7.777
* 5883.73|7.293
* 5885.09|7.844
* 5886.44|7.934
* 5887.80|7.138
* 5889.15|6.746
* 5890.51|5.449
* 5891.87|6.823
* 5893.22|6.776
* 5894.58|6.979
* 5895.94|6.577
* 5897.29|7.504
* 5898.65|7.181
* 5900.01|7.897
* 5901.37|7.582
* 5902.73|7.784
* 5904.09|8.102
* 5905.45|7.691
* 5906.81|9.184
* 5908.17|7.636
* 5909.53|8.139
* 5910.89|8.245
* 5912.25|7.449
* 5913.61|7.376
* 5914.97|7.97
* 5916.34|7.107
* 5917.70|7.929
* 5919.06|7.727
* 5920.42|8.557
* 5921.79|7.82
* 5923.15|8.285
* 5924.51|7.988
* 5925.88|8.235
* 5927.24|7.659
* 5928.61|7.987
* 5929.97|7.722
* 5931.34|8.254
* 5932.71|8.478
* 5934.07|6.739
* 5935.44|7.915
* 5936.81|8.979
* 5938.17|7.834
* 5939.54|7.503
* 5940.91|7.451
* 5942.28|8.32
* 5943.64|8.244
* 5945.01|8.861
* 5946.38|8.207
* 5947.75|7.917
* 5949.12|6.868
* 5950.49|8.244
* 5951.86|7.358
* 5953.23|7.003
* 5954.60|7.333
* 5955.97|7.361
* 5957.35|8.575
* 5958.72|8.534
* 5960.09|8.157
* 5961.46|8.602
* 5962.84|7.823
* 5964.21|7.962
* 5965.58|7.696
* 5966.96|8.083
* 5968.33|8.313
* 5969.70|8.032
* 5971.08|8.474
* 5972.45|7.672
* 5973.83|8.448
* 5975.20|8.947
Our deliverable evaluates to 2.3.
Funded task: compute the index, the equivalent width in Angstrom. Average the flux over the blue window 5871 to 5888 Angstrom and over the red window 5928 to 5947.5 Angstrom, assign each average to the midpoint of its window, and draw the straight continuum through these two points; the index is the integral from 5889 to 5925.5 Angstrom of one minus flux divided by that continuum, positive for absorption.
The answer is 2.1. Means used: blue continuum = 8.08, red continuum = 8.03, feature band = 7.59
